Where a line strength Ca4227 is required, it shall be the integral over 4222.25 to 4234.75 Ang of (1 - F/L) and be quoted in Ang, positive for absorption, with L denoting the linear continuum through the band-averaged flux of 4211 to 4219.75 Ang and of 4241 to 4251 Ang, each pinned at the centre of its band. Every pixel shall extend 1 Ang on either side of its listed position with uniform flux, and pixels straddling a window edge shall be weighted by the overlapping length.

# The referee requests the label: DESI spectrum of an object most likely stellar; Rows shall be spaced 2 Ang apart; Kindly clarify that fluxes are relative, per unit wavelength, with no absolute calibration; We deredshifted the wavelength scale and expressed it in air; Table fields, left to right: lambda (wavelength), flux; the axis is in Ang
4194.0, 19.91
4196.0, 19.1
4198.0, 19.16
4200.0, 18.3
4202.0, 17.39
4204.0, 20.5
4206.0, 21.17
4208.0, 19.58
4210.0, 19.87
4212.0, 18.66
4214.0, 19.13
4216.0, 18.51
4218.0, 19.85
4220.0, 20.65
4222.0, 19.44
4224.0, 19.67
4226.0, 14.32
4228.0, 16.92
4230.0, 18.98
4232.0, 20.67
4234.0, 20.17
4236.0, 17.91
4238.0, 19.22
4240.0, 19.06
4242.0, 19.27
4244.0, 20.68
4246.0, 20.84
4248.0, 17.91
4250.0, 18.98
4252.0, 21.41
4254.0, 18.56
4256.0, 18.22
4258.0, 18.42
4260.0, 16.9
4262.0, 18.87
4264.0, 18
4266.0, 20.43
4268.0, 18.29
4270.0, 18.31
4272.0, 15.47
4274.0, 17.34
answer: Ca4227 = 0.6 Ang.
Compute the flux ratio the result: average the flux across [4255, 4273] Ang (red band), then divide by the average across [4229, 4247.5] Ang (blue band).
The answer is 0.92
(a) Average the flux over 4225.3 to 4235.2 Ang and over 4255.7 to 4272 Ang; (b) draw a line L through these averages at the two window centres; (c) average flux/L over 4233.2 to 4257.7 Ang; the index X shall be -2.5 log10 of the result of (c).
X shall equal -0.06 mag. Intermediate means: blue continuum 18.3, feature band 19.3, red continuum 18.3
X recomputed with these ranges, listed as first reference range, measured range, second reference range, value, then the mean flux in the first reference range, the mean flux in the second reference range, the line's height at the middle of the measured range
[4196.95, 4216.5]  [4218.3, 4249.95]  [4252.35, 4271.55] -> -0.01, 19.2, 18.5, 18.9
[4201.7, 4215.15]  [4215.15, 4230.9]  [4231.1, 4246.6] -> 0.06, 19.6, 19.7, 19.6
